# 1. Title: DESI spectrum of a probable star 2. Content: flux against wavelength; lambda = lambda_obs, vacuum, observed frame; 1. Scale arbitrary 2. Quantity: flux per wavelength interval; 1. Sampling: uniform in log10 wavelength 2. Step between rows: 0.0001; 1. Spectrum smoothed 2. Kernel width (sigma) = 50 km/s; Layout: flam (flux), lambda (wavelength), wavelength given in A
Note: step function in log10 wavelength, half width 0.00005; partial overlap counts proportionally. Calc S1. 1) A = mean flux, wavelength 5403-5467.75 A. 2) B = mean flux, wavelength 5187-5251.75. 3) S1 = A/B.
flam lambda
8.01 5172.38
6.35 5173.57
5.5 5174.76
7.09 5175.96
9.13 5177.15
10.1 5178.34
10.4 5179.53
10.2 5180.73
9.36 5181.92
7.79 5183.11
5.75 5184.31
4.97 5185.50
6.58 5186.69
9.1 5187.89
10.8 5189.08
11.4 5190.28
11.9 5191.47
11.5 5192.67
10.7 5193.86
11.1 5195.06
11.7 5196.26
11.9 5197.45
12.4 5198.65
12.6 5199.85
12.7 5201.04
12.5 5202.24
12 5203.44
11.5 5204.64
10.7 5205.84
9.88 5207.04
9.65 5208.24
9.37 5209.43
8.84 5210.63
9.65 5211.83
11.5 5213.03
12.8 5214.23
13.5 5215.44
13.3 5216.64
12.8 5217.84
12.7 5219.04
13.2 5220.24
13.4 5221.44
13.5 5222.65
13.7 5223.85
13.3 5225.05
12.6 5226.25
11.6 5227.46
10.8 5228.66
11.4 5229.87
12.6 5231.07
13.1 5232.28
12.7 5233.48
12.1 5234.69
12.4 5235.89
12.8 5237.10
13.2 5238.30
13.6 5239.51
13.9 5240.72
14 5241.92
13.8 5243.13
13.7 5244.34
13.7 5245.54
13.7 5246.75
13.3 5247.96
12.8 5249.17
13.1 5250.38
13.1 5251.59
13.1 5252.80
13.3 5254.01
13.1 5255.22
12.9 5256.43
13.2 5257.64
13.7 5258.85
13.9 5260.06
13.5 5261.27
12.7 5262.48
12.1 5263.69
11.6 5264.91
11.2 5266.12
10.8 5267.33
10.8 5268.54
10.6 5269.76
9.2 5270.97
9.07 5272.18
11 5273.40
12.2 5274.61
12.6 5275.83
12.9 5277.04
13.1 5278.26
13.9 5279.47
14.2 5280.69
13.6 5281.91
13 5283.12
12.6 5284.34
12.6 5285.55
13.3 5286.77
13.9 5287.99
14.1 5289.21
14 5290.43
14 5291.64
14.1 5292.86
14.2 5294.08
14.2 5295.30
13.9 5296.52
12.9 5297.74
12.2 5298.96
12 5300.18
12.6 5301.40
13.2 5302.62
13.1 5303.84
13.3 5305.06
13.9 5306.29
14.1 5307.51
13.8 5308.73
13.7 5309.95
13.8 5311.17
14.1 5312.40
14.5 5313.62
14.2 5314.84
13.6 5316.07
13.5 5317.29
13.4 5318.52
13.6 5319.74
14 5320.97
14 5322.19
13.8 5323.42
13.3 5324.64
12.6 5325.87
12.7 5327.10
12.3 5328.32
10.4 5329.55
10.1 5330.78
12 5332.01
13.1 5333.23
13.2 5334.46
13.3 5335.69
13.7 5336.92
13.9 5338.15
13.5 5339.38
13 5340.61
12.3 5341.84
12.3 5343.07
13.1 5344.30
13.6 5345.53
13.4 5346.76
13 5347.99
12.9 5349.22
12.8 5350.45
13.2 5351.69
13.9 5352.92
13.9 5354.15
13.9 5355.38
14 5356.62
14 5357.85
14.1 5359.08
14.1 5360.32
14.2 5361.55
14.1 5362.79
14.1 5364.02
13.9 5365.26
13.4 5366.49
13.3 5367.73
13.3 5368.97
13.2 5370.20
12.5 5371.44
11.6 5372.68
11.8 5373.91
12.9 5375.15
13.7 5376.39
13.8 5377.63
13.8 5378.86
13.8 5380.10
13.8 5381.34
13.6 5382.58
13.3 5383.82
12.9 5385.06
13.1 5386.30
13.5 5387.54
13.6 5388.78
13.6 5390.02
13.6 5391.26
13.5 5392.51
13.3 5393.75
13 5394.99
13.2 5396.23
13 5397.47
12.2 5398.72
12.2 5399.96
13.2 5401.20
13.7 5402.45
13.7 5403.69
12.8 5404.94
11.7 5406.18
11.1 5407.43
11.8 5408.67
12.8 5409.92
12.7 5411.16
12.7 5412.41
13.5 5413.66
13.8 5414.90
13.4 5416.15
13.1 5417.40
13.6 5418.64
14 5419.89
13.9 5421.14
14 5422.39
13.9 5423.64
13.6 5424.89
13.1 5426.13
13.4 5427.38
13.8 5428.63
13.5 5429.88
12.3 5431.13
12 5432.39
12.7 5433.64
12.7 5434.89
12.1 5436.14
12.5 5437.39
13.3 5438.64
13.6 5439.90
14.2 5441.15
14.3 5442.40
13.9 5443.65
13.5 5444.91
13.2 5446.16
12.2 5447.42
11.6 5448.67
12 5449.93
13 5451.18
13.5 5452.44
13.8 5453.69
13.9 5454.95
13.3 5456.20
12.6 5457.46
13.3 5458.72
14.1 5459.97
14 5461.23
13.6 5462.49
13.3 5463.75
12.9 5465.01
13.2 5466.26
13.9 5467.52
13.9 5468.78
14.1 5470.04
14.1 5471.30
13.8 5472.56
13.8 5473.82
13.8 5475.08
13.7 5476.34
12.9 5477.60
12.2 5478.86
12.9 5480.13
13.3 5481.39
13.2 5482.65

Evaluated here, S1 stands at 1.1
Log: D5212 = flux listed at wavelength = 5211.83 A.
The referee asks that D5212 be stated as 9.65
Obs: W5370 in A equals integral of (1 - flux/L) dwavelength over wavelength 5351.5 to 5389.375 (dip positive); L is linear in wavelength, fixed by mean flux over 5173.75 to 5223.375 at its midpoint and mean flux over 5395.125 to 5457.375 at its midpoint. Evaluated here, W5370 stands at -3.1 A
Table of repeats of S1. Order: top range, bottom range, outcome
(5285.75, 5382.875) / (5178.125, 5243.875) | 1.16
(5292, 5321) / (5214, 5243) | 1.05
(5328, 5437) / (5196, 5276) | 1.07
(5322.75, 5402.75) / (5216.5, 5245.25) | 1.02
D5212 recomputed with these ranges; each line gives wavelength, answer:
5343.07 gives 12.3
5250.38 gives 13.1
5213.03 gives 11.5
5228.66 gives 10.8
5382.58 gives 13.6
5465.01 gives 12.9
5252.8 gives 13.1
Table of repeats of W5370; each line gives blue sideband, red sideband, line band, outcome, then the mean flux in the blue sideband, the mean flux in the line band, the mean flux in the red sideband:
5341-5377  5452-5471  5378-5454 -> 1.77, 13.3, 13.2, 13.6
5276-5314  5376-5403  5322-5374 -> 1.01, 13.5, 13.1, 13.3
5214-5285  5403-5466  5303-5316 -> -0.99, 12.7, 13.8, 13.1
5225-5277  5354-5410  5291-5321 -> -1.81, 12.5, 13.6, 13.2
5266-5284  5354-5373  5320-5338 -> 0.21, 11.9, 12.8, 13.6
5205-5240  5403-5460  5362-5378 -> -0.49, 12.1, 13.2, 13.1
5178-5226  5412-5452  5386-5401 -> -0.37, 11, 13.2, 13.2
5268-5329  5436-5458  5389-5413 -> 0.55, 13.1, 12.8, 13.2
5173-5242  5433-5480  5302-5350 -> -4.17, 11.1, 13.2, 13.3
